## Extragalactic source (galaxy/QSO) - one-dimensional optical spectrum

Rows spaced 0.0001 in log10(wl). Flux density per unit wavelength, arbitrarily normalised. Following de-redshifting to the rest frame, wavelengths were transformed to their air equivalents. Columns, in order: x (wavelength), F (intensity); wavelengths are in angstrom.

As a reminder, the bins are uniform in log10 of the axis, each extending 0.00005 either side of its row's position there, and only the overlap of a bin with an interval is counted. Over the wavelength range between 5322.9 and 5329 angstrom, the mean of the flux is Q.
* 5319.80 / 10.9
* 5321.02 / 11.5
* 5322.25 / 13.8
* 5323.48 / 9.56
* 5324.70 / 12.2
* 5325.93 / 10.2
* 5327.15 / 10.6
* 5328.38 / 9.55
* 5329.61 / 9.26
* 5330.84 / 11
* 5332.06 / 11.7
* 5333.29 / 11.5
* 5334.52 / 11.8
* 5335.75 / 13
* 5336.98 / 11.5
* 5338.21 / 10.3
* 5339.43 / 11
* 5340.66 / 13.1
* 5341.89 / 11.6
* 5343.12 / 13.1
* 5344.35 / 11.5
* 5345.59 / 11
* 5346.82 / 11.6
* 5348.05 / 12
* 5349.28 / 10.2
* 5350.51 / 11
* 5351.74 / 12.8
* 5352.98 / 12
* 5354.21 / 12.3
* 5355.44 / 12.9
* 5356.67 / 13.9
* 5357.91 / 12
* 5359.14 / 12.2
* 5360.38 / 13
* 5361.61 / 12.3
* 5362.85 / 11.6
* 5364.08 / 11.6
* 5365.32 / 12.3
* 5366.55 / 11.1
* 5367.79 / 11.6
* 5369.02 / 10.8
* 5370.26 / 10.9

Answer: 10.4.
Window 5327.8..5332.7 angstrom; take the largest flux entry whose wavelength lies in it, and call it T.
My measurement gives 11.7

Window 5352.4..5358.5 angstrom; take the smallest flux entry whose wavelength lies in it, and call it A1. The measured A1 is 12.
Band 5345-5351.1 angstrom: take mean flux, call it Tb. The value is 11.2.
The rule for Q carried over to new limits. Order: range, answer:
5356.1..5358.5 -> 12.9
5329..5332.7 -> 10.7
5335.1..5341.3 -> 11.8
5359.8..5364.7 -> 12.1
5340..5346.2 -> 12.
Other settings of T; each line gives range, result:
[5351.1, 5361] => 13.9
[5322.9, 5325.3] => 12.2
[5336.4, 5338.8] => 11.5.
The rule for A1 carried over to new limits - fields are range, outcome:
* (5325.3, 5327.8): 10.2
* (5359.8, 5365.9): 11.6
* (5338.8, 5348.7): 11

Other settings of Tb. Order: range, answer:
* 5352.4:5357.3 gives 12.8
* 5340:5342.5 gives 12.3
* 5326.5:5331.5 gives 10.1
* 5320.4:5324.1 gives 11.6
